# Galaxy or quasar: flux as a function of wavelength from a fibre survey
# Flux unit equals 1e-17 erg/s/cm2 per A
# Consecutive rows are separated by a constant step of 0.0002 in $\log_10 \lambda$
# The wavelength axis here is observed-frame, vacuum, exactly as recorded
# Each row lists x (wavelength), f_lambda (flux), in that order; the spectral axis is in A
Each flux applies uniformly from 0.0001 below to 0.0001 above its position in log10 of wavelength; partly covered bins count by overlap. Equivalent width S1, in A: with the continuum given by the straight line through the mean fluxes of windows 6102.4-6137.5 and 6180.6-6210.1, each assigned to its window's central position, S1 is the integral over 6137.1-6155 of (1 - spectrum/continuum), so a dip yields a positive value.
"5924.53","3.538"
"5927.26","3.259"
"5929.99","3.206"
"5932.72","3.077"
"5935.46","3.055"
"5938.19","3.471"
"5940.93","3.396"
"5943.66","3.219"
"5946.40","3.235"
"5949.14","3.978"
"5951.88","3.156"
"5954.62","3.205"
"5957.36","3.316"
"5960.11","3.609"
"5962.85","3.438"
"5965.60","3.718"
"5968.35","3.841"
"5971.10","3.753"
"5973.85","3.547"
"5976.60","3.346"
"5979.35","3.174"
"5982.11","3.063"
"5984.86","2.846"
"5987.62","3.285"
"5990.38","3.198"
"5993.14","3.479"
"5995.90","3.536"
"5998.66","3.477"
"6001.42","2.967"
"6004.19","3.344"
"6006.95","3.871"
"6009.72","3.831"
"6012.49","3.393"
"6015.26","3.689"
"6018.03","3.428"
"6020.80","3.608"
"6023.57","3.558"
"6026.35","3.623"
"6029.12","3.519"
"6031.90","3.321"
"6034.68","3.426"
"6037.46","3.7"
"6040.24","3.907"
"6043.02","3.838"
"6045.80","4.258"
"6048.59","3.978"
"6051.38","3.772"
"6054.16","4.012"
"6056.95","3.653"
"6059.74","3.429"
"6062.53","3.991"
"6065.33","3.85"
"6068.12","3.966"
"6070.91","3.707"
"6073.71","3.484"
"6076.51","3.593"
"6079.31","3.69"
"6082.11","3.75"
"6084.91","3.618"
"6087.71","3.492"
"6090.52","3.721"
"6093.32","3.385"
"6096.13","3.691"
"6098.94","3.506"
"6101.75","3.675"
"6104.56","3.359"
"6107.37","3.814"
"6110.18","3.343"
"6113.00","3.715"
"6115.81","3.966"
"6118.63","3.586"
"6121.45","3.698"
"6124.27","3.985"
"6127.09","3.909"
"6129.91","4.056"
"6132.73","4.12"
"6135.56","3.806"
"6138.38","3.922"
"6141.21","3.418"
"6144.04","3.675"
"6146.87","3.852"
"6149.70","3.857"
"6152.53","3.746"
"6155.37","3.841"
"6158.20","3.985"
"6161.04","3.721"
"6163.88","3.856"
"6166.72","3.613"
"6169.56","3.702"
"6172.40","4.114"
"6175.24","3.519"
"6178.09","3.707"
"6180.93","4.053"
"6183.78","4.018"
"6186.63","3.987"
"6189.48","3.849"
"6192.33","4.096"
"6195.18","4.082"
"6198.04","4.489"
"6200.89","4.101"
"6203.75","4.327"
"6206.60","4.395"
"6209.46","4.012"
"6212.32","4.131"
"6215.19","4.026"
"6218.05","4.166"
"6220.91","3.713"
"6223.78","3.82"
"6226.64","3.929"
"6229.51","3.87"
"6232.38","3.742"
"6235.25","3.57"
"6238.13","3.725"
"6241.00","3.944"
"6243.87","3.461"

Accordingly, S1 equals 0.71 A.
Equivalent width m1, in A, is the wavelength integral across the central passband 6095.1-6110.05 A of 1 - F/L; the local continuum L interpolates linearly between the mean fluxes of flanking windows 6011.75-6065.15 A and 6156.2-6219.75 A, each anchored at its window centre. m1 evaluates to 0.94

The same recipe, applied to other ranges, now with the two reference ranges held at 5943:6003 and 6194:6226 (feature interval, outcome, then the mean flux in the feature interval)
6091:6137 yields 1.09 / 3.73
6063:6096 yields 0.34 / 3.67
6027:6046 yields -0.50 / 3.67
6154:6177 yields 1.05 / 3.79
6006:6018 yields -0.54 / 3.66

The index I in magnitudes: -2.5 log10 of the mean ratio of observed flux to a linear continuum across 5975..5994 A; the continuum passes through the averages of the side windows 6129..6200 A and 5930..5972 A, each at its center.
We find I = 0.10 mag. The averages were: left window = 3.42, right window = 3.88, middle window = 3.19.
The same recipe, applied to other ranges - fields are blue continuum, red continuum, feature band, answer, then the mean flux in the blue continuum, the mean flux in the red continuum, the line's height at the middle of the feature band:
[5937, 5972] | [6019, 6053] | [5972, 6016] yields 0.07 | 3.48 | 3.71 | 3.59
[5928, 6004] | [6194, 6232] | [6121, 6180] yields 0.02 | 3.35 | 4.07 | 3.89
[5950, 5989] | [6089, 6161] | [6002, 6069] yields -0.05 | 3.39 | 3.74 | 3.54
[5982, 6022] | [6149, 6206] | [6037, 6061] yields -0.09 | 3.41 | 3.94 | 3.55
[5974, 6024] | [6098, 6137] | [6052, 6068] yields -0.06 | 3.4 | 3.76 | 3.58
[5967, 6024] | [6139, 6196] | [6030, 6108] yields -0.03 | 3.44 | 3.83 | 3.61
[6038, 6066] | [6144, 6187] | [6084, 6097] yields 0.08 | 3.86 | 3.83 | 3.85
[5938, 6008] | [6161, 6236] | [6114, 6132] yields -0.03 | 3.4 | 3.96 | 3.77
